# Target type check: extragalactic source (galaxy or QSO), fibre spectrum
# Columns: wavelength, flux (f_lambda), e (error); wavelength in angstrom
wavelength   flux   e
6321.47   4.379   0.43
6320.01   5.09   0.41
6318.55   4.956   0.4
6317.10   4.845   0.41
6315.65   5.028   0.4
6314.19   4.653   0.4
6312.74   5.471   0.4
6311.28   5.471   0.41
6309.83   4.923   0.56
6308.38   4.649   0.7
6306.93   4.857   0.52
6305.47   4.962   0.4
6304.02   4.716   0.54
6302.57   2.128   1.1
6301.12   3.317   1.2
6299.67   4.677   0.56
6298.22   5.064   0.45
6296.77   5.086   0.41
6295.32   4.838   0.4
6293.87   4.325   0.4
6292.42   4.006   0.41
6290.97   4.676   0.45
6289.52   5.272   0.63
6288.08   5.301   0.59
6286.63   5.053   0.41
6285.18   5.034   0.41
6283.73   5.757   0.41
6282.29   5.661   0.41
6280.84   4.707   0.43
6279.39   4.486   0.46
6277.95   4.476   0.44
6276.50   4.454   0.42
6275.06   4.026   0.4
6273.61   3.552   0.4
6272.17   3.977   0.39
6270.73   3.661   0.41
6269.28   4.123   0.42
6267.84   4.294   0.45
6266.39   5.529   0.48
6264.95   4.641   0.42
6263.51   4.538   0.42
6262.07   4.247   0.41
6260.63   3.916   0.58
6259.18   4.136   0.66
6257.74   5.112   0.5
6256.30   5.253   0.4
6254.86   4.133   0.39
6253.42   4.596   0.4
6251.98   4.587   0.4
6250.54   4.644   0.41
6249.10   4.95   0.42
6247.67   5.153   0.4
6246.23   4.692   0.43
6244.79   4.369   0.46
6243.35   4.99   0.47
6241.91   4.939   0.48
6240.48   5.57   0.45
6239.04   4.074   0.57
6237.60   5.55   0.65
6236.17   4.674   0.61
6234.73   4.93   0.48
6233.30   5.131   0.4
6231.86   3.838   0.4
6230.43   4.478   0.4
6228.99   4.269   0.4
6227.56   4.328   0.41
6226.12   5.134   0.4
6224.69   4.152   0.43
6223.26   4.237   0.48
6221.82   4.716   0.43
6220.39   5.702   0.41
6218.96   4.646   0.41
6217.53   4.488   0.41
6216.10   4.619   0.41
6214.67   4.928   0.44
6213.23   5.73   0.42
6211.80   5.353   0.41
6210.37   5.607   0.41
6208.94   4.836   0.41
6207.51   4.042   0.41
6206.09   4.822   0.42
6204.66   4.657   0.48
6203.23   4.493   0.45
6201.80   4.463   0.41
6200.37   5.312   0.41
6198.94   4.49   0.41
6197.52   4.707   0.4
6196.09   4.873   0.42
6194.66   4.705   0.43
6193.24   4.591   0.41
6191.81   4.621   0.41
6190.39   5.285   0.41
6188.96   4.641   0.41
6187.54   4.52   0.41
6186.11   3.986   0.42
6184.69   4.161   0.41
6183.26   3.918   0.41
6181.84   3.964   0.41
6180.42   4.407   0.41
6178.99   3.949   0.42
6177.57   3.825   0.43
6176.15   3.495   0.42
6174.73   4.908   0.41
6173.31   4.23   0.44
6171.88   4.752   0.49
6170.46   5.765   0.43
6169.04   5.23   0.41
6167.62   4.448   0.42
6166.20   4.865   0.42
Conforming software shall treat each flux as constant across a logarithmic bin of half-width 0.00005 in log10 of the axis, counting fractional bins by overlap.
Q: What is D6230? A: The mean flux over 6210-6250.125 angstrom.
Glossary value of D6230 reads 4.82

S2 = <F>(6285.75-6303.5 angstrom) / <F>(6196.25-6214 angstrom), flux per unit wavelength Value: 0.92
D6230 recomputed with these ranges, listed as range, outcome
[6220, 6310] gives 4.62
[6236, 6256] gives 4.79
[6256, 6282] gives 4.4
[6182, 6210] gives 4.59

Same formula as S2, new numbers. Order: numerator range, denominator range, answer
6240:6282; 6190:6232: 0.96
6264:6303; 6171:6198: 1.03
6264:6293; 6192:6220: 0.96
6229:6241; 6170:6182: 1.09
